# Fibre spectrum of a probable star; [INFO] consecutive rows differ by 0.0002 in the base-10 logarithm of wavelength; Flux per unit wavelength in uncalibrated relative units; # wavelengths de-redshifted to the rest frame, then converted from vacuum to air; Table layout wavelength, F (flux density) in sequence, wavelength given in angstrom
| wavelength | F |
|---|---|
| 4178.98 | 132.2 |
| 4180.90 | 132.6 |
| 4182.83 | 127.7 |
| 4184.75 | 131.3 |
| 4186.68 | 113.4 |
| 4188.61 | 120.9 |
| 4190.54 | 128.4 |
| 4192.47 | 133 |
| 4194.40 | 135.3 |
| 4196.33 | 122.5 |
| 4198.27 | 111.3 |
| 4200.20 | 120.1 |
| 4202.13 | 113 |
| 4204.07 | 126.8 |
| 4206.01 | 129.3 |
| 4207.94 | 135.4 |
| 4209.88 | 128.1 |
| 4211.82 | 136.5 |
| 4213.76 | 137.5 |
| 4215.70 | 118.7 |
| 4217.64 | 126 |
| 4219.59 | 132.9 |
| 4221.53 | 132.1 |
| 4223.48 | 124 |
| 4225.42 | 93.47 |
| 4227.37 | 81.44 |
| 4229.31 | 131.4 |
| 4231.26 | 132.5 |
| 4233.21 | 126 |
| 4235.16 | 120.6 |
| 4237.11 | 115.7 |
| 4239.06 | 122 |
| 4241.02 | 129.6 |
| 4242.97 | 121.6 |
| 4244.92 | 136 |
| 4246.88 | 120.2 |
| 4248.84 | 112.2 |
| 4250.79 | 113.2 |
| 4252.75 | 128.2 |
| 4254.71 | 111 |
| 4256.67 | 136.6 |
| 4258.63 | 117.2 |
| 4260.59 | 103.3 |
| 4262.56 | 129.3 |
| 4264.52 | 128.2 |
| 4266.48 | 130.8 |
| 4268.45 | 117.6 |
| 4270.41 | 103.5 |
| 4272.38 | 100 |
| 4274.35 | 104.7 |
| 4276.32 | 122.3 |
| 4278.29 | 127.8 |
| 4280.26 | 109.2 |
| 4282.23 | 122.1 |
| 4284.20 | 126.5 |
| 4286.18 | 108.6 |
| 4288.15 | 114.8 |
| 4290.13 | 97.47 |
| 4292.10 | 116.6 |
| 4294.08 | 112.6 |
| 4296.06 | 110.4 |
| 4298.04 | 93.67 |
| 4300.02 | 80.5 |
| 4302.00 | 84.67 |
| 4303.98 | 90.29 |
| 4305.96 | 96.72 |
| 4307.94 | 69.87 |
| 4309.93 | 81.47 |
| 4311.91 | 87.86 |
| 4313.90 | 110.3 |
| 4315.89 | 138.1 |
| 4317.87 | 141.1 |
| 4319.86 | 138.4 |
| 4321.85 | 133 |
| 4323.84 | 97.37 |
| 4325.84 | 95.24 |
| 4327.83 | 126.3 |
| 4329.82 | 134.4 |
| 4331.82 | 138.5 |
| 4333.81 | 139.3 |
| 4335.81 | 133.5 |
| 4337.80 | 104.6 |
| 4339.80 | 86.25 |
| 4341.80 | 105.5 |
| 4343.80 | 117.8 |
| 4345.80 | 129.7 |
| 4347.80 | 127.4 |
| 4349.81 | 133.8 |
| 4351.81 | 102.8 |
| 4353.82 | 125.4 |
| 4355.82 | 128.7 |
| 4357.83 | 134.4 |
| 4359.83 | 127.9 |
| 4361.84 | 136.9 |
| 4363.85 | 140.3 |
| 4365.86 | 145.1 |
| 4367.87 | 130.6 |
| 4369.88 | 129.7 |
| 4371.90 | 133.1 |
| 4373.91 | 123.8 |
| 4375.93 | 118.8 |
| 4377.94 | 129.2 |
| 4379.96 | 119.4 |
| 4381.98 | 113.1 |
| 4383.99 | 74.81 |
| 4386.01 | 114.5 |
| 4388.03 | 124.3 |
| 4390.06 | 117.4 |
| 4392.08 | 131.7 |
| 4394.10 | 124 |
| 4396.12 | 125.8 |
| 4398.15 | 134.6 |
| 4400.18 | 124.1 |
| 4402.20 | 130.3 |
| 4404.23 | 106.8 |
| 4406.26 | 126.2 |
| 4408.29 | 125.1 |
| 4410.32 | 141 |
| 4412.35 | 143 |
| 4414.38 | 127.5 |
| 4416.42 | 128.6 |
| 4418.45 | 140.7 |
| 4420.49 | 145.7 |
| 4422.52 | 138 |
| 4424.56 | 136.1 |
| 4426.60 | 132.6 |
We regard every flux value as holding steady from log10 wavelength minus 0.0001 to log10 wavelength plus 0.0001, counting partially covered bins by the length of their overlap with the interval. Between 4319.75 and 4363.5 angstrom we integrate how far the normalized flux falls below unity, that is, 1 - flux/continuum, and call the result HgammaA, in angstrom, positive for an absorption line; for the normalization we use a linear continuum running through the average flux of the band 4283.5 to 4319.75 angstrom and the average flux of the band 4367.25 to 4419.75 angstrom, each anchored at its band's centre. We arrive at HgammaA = -3.7 angstrom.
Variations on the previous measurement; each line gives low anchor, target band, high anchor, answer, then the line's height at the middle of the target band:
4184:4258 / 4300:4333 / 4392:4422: 4.55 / 127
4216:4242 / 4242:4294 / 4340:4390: 1.56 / 121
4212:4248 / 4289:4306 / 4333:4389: 3.36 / 123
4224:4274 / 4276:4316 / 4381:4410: 5.07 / 119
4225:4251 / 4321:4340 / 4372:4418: 0.23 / 122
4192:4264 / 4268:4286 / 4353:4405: 1.30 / 123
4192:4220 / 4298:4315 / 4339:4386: 4.88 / 124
